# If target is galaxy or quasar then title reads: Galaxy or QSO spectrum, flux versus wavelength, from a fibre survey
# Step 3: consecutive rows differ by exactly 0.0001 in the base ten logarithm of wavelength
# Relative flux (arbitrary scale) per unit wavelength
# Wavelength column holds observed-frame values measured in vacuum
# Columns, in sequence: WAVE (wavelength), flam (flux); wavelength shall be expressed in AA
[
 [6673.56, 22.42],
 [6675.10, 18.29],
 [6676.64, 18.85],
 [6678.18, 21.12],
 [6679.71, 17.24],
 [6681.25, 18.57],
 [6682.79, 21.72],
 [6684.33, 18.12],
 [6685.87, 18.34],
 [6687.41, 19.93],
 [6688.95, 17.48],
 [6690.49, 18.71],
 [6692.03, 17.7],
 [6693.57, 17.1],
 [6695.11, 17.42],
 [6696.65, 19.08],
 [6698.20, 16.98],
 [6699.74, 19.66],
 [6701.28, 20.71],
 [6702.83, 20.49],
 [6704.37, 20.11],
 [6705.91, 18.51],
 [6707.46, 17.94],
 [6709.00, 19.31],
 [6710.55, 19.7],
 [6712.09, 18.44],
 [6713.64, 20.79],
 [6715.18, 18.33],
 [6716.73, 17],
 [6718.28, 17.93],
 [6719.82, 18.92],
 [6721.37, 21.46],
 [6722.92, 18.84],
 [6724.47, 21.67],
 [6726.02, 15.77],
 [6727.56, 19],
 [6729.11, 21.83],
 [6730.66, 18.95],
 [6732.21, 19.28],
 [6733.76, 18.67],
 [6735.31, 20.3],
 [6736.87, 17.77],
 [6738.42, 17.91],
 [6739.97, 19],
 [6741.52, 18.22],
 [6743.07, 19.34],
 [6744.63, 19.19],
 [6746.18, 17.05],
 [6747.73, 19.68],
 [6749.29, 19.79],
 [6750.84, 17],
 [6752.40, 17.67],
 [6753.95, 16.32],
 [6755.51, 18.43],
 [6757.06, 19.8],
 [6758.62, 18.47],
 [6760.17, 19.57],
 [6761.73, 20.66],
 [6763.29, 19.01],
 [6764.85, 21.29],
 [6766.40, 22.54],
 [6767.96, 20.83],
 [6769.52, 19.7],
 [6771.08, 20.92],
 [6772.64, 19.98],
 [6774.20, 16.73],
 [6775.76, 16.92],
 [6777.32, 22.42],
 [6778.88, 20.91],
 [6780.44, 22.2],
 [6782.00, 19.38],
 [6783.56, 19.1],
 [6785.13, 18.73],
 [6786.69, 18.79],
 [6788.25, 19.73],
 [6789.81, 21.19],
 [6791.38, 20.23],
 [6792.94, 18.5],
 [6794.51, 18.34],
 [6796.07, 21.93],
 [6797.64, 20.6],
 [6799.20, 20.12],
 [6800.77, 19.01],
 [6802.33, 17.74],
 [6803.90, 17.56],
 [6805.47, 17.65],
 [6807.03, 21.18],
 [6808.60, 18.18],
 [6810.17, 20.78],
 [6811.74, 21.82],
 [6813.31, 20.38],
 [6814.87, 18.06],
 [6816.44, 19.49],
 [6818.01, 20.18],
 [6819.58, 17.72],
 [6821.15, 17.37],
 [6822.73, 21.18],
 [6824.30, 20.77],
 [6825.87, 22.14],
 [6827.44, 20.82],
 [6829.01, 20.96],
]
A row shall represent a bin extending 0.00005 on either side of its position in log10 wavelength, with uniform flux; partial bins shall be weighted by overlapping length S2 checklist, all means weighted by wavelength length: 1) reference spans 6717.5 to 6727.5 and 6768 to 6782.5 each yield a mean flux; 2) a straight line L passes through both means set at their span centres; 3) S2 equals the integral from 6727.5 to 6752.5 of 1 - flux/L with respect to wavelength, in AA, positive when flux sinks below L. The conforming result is 0.6 AA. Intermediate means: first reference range 19.1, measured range 18.9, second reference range 20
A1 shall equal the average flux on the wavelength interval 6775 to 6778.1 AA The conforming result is 19.7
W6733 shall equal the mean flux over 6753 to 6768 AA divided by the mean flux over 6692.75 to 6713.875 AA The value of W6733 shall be 1.0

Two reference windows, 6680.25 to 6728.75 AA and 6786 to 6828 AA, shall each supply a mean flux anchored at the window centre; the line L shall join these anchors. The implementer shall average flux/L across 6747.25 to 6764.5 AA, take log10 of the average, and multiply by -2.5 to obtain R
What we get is 0.03 mag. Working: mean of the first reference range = 18.9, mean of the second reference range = 19.7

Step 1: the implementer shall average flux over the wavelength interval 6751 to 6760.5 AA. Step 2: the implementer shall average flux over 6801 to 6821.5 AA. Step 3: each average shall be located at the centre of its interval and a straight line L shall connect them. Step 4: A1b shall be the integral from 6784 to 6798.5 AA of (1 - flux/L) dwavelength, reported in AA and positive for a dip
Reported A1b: -0.7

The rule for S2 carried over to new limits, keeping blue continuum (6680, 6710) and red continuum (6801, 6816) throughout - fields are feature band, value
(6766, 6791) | -1.1 AA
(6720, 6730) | -0.4 AA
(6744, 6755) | 0.5 AA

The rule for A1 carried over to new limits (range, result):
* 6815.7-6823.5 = 19.2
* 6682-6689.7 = 19.1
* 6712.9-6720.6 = 18.6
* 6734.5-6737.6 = 19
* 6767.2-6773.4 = 20.3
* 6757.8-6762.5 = 19.6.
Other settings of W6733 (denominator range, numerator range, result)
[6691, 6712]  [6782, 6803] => 1.04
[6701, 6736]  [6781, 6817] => 1.01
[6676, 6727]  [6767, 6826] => 1.04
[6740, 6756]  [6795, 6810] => 1.06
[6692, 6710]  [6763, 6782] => 1.08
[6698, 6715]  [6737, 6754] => 0.95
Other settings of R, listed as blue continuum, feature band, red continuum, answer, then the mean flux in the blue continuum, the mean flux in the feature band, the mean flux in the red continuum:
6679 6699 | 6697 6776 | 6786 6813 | -0.01 mag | 18.3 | 19.1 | 19.6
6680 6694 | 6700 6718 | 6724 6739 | -0.02 mag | 18.6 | 19.2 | 19.1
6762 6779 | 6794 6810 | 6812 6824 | 0.02 mag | 20.1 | 19.3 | 19.4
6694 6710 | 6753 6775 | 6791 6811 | -0.02 mag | 19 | 19.6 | 19.4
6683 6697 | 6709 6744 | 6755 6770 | 0.01 mag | 18.3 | 19.1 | 20.1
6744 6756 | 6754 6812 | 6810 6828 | -0.04 mag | 18.1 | 19.7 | 20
